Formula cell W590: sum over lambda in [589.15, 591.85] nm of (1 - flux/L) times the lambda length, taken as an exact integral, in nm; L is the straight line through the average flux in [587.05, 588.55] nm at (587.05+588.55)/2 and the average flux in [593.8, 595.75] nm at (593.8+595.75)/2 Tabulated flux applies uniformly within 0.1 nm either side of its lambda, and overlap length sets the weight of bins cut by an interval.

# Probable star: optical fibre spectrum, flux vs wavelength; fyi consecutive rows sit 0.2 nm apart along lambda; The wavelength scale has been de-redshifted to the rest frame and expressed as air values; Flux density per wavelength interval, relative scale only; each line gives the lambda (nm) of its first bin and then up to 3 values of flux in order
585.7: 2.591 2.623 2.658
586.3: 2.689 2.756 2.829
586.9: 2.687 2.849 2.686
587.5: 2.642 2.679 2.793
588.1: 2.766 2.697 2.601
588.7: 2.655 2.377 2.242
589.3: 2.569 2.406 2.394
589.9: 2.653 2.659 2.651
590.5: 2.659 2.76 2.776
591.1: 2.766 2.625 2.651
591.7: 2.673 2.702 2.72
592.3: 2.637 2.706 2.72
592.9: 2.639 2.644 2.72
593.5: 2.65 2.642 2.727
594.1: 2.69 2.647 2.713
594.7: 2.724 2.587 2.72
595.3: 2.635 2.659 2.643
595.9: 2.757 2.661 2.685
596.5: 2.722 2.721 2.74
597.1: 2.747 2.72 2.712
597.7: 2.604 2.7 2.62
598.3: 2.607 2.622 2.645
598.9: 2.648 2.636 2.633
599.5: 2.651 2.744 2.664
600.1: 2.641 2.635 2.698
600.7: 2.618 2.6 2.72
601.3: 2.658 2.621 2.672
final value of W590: 0.07 nm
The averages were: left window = 2.71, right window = 2.68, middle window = 2.63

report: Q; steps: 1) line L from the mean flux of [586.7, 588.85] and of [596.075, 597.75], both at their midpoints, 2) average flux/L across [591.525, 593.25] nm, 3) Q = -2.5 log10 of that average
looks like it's 0.010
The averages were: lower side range 2.7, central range 2.68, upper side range 2.71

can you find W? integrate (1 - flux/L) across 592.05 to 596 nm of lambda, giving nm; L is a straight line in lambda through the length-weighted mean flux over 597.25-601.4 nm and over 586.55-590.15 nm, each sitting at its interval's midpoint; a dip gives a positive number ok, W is -0.06 nm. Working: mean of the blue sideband 2.62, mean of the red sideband 2.66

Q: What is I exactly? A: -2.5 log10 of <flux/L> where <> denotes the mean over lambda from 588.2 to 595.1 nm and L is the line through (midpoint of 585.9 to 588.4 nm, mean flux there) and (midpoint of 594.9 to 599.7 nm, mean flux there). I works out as 0.03 mag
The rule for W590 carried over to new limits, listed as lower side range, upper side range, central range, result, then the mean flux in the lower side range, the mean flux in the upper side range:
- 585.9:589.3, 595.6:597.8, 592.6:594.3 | 0.01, 2.66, 2.7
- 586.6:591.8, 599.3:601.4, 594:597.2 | -0.04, 2.64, 2.66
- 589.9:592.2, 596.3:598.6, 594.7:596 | 0.01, 2.69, 2.68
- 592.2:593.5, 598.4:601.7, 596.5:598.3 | -0.02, 2.68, 2.65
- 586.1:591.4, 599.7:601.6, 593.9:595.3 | -0.01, 2.65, 2.66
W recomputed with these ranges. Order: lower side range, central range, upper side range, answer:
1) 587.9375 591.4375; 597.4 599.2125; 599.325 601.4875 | 0.00 nm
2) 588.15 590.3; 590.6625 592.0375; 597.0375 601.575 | -0.08 nm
